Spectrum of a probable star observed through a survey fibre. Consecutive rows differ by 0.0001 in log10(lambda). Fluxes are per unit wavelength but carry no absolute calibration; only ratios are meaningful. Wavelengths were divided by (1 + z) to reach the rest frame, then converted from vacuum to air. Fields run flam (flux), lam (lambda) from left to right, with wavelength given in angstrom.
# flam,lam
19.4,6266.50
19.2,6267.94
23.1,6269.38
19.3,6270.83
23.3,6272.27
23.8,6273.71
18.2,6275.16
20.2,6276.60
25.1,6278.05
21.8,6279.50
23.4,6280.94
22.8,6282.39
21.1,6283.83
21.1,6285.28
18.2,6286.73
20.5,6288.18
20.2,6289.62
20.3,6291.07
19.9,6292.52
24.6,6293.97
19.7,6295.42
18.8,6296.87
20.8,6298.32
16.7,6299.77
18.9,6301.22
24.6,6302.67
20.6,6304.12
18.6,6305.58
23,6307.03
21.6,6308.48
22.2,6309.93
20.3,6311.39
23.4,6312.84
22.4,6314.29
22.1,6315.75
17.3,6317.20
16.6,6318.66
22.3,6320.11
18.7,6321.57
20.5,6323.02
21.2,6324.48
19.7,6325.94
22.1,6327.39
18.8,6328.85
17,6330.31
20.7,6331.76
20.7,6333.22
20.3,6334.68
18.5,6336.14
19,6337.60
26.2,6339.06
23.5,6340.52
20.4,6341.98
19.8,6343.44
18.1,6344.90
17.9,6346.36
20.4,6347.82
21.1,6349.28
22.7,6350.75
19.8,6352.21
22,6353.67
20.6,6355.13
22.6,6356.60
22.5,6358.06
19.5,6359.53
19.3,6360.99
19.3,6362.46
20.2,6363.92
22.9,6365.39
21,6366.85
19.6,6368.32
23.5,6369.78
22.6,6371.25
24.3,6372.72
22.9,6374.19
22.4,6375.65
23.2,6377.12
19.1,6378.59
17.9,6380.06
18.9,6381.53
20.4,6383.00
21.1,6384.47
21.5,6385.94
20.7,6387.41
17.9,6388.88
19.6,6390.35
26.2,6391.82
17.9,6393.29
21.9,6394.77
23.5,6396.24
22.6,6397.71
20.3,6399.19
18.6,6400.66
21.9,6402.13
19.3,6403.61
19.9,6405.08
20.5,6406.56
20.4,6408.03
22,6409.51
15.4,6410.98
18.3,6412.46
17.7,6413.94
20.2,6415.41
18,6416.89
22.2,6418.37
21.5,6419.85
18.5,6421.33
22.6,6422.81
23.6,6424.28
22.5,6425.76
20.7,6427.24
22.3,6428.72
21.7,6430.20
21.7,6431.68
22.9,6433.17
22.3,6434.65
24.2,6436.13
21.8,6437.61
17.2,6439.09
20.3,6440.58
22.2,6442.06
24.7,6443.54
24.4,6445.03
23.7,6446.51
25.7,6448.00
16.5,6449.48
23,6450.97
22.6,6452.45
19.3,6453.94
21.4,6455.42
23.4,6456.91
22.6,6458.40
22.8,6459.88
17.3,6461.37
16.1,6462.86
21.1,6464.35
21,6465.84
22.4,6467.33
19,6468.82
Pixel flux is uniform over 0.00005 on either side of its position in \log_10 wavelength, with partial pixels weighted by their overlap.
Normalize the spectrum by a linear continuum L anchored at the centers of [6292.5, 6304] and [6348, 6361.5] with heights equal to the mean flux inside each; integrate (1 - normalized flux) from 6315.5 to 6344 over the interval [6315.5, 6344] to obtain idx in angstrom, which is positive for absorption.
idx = 0.9 angstrom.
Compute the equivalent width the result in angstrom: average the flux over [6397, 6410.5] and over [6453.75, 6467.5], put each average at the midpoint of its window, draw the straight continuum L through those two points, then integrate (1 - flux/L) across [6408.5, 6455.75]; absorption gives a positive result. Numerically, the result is -1.5 angstrom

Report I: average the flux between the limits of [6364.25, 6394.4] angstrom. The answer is 21.2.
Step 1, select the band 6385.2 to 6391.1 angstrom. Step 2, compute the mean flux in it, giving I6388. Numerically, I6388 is 20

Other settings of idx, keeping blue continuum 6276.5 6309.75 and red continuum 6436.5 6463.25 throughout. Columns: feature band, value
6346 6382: 0.23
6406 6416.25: 1.05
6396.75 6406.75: 0.39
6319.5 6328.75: 0.22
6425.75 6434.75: -0.22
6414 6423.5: 0.49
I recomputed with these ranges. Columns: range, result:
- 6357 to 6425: 20.7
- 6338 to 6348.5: 20.8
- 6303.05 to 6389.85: 20.7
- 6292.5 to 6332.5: 20.5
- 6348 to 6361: 21.2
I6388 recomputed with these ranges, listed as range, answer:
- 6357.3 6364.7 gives 20.2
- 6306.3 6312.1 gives 21.8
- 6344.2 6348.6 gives 18.9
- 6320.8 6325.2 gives 20.1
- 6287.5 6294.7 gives 21.1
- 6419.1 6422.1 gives 20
